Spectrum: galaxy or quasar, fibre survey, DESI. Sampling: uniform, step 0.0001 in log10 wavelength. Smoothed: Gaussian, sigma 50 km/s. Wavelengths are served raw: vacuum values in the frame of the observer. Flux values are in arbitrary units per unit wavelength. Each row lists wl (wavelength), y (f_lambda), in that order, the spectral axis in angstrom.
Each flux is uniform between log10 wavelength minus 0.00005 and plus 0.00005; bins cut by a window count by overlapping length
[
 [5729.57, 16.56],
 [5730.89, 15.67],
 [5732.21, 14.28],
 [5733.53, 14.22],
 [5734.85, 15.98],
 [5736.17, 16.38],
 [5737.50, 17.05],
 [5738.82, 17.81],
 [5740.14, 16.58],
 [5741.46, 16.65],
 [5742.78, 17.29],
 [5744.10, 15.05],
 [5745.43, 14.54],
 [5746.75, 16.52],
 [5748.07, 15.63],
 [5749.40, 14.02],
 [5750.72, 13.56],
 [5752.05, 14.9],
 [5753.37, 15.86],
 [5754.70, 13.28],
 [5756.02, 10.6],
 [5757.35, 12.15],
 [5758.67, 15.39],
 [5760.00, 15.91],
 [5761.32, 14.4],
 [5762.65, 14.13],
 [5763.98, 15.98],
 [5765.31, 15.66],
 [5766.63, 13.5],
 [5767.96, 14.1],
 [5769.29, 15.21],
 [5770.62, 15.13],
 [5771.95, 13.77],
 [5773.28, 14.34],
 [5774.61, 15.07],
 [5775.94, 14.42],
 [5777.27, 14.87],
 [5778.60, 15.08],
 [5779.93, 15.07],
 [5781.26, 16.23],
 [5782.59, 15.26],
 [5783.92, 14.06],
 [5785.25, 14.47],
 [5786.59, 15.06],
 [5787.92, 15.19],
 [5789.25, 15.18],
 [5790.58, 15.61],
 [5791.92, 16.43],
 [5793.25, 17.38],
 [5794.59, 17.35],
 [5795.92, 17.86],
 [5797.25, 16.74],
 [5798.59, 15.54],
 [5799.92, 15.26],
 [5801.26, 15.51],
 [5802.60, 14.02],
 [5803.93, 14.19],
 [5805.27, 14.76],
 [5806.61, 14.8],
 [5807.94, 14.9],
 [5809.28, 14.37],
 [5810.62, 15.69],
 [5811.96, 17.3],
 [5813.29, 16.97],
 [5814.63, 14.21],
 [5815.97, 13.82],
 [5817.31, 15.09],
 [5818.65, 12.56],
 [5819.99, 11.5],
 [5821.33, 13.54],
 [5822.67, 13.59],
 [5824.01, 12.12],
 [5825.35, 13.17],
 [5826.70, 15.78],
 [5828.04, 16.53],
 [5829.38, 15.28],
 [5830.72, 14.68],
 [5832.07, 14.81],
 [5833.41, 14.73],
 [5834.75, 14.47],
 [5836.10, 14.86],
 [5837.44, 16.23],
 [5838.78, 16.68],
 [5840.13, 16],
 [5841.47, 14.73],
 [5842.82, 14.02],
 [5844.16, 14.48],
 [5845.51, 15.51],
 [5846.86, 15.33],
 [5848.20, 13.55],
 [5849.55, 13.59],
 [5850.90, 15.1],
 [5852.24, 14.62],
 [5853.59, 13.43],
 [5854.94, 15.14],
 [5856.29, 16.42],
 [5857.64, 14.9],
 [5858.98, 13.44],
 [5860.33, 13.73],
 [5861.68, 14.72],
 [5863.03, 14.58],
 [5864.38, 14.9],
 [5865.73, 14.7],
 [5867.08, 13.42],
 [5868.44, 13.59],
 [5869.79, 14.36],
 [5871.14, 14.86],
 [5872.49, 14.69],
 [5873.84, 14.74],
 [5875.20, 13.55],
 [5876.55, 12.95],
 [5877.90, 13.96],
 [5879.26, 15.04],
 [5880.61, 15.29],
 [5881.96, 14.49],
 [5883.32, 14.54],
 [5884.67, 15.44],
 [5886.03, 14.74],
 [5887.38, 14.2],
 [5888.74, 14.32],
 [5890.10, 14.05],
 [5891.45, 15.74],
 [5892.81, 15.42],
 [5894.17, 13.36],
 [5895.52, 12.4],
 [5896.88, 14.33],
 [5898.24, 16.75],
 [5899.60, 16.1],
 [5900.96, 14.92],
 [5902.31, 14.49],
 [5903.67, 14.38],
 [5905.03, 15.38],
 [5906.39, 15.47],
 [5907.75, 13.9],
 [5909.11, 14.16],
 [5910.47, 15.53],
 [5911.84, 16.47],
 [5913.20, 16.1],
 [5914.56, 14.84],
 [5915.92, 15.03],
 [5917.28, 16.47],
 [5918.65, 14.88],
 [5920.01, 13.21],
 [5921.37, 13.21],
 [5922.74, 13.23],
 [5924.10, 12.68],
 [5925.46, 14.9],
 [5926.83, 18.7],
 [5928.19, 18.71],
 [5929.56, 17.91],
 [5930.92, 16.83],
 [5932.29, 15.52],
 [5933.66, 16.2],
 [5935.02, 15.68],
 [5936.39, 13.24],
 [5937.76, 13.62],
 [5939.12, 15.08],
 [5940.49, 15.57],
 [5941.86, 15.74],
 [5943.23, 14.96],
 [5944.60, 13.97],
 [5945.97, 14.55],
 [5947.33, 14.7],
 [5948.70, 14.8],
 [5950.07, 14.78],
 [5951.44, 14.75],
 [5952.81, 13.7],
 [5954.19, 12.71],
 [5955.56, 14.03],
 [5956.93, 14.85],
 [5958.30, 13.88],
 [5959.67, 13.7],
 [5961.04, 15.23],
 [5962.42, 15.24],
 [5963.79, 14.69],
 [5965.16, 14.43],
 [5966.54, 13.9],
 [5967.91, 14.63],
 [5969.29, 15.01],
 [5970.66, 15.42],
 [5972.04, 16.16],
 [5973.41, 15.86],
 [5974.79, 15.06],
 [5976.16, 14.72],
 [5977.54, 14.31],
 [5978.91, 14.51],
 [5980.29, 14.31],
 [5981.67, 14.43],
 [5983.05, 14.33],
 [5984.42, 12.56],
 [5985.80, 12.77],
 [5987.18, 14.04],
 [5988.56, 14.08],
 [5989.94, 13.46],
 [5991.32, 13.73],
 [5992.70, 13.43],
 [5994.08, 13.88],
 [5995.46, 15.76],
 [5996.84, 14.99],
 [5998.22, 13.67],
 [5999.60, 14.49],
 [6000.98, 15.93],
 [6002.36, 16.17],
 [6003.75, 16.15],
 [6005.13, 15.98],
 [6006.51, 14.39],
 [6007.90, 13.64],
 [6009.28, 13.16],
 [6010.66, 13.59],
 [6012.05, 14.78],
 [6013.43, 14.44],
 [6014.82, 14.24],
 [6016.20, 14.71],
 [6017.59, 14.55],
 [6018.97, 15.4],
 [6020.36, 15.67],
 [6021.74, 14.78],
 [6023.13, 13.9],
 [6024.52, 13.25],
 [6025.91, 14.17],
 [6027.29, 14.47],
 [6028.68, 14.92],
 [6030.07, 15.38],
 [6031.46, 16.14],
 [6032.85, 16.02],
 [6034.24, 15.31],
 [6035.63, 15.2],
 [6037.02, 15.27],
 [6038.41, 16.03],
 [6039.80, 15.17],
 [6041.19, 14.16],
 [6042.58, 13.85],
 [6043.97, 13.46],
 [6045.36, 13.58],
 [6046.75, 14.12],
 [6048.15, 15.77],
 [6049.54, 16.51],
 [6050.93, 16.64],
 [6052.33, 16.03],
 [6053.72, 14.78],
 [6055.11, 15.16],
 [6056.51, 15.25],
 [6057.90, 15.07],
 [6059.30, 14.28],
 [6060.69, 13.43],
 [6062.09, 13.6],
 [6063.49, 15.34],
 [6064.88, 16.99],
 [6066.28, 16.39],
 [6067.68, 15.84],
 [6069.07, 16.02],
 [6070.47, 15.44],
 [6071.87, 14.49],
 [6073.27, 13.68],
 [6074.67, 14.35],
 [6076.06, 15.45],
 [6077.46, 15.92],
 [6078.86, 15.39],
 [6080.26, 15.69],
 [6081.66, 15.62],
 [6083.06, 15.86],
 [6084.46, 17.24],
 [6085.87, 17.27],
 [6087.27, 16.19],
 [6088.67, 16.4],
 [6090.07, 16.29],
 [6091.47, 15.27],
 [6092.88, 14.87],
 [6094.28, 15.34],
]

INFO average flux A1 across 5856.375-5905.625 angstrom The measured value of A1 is 14.5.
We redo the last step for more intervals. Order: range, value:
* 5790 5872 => 14.9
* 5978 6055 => 14.7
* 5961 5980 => 14.9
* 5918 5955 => 15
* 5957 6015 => 14.5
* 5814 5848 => 14.5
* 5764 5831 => 15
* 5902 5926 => 14.7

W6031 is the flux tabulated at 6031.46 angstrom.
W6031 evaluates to 16.14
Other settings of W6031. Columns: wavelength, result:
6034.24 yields 15.31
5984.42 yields 12.56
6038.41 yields 16.03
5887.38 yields 14.2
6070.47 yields 15.44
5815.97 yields 13.82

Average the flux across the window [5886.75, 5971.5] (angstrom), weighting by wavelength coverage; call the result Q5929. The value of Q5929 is 14.9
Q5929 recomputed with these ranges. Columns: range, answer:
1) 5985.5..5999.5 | 14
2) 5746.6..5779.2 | 14.5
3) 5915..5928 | 14.9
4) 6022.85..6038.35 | 15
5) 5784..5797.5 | 16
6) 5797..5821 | 14.8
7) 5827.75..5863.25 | 14.9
